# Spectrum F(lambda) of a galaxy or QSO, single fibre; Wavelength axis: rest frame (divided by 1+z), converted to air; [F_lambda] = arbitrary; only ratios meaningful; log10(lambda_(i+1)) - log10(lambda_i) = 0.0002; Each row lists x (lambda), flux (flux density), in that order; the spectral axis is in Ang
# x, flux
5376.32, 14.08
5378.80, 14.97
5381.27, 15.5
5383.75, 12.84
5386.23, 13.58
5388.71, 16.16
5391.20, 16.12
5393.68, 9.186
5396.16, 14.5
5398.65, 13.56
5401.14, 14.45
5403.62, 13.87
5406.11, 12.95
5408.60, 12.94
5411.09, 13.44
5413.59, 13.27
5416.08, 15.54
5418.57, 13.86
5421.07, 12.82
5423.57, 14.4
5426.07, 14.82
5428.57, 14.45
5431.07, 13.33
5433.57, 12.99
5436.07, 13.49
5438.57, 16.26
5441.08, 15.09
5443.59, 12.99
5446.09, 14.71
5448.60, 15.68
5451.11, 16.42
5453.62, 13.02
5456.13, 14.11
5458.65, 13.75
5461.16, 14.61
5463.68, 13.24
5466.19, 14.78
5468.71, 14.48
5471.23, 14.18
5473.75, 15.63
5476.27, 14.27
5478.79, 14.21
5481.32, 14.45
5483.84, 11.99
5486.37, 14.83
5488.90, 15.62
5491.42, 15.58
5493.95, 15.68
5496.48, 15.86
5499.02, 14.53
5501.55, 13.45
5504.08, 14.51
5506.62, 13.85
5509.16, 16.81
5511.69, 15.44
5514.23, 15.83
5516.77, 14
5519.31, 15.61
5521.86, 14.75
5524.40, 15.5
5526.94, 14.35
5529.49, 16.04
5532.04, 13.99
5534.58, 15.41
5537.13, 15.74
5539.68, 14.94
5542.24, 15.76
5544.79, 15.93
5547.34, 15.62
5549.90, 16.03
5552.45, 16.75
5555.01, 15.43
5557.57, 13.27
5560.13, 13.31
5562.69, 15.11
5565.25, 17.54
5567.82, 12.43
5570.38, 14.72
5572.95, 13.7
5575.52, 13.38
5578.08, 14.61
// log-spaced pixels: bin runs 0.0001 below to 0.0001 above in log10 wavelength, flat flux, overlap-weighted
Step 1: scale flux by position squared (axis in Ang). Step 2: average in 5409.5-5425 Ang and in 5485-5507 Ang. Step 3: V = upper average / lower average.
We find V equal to 1.11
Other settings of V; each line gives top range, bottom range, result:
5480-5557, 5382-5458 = 1.12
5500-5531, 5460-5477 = 1.06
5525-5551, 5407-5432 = 1.16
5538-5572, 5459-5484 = 1.09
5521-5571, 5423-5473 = 1.09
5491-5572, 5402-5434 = 1.14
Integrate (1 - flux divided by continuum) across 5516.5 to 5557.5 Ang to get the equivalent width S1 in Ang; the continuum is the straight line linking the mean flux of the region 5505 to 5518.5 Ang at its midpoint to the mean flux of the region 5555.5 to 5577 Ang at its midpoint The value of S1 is -1.7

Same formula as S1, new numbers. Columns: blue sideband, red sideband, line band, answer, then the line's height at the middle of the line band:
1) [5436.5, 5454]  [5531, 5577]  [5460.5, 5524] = 0.80 Ang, 14.9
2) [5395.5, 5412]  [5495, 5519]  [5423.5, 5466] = -0.48 Ang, 14.2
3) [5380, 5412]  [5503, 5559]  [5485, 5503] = -0.25 Ang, 14.8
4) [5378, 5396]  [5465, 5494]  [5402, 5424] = 0.85 Ang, 14.2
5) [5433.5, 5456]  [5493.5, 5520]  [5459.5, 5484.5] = 0.92 Ang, 14.8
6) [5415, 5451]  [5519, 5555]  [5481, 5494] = 0.28 Ang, 14.9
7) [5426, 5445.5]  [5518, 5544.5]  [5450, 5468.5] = 0.20 Ang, 14.4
